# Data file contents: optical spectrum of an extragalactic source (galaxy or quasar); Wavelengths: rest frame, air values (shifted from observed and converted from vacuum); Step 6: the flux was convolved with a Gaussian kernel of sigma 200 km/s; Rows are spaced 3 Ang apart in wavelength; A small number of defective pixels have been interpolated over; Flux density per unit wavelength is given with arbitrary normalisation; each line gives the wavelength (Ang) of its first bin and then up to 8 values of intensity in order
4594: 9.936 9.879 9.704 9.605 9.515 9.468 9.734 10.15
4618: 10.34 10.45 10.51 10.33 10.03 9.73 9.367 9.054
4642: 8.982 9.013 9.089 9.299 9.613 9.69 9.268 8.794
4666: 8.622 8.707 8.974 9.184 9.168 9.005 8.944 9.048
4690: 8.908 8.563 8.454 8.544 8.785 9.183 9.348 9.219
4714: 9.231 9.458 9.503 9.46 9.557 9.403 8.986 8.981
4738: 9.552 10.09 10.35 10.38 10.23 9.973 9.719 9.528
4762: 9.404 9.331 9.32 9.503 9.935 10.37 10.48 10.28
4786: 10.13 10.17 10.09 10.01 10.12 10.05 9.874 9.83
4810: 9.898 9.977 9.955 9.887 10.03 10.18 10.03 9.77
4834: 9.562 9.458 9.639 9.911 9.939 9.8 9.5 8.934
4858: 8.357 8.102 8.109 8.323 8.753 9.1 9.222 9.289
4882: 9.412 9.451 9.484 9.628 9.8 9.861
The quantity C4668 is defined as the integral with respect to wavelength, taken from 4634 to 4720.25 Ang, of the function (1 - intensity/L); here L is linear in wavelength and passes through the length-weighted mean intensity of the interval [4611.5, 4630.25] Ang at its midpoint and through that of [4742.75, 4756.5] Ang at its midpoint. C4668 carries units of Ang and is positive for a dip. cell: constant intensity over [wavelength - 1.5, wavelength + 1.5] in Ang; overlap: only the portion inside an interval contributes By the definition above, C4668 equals 9.7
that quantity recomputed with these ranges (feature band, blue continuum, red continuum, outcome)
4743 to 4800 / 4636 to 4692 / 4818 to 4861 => -3.5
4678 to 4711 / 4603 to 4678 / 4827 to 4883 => 1.8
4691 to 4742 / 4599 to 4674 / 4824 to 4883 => 1.3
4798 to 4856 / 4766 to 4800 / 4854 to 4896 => -1.7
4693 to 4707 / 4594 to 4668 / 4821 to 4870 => 1.1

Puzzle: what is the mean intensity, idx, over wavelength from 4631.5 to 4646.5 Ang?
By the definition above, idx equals 9.23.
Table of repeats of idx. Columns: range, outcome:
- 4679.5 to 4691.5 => 8.98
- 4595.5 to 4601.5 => 9.79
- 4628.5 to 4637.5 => 9.71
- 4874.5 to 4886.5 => 9.34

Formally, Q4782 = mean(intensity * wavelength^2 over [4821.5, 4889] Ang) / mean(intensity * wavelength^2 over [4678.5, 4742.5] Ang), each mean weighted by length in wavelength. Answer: 1.08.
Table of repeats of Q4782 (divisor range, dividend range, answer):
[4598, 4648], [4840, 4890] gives 1.04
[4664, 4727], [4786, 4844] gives 1.15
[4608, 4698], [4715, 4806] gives 1.10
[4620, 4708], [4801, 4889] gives 1.11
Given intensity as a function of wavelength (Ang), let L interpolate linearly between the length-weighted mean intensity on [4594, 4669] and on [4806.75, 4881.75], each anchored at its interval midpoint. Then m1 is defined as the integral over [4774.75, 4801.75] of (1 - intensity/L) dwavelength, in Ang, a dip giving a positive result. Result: -2.1 Ang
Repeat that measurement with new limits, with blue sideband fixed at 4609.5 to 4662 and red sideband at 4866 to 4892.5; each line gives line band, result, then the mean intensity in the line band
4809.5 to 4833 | -1.6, 9.96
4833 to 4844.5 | -0.5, 9.65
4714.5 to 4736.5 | 0.4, 9.33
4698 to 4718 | 0.9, 9.12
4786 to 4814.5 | -2.0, 10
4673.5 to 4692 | 1.1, 9.03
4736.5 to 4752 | -1.1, 10.1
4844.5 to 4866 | 0.7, 8.95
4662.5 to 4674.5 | 1.0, 8.81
